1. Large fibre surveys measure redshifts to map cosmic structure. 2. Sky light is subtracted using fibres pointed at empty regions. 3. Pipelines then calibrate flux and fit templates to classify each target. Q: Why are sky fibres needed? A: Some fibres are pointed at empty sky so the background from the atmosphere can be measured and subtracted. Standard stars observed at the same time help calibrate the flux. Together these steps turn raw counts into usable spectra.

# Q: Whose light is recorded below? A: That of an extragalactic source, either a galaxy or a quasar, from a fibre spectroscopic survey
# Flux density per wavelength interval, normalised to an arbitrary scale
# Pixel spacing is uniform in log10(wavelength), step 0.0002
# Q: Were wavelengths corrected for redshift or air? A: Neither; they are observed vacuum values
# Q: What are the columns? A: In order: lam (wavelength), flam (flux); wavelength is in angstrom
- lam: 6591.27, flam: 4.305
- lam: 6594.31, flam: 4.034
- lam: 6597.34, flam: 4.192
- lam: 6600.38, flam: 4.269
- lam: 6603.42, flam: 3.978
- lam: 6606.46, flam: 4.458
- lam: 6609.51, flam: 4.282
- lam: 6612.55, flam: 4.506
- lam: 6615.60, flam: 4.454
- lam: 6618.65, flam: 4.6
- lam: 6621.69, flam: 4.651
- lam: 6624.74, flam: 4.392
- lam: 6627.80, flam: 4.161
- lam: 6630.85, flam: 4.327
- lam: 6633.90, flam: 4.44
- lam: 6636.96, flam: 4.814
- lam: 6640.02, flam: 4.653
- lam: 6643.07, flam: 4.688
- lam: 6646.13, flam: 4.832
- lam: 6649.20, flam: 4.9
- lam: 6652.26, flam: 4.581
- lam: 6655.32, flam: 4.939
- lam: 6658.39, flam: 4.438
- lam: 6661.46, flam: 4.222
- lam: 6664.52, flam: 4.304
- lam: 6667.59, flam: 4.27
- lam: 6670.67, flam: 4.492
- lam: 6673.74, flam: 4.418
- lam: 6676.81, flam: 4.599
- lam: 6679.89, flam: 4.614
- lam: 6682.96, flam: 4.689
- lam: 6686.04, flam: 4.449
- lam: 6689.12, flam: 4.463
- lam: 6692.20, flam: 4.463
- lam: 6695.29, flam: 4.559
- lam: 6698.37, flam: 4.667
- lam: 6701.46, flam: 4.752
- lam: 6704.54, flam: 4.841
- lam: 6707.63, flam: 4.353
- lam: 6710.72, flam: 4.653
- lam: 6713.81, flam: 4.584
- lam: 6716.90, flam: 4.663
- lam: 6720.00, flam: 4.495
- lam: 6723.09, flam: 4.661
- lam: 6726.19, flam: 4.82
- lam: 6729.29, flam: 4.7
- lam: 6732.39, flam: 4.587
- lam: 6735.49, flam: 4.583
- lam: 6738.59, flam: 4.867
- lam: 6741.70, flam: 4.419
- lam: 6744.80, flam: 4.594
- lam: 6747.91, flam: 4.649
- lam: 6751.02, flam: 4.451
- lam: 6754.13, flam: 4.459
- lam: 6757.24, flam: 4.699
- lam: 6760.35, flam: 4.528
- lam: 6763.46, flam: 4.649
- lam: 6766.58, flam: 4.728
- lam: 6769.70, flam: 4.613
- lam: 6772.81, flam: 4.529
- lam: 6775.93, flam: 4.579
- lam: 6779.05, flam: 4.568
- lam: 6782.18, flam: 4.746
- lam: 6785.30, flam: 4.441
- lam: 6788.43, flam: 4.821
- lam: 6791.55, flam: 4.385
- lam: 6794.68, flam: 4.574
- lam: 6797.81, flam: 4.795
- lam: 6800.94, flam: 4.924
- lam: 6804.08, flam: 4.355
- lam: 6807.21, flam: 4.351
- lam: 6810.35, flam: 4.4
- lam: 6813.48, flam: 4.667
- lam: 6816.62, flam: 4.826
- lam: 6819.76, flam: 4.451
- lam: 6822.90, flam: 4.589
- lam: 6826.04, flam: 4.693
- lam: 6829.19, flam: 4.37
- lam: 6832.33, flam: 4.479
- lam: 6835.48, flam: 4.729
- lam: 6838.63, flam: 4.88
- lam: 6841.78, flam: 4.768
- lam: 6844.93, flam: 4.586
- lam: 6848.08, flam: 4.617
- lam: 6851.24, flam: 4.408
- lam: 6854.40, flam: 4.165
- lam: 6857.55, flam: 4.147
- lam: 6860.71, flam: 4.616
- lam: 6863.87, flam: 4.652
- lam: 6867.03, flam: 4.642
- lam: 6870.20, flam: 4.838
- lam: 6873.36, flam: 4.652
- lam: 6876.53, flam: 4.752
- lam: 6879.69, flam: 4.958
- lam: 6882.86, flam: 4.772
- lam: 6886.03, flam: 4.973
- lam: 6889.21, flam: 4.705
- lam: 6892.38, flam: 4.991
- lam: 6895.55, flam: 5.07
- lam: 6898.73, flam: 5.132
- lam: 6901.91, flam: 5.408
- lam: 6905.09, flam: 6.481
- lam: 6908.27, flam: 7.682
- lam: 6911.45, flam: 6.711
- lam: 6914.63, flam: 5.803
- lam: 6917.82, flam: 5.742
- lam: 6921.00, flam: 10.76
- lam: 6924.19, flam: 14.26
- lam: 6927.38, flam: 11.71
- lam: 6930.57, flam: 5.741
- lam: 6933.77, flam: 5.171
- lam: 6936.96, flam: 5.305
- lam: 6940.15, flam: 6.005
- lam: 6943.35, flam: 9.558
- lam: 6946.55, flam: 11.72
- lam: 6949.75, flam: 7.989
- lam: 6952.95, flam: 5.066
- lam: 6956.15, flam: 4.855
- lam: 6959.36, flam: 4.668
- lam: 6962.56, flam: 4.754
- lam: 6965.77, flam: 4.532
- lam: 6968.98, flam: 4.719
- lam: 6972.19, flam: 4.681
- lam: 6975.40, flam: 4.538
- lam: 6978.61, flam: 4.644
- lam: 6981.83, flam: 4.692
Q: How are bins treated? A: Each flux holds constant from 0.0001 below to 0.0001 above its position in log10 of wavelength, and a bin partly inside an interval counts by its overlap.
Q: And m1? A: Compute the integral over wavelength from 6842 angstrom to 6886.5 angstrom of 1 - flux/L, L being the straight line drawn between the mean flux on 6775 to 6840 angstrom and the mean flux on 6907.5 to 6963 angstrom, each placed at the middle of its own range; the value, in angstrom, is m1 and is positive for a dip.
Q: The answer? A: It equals 9.4 angstrom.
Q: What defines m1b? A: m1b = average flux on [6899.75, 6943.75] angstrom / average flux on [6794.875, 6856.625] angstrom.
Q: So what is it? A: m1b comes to 1.6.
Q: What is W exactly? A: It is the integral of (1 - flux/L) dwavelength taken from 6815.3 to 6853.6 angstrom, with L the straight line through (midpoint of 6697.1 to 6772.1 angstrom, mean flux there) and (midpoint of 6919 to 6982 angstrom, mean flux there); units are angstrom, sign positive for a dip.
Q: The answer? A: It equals 7.0 angstrom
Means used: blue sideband 4.62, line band 4.61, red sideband 6.8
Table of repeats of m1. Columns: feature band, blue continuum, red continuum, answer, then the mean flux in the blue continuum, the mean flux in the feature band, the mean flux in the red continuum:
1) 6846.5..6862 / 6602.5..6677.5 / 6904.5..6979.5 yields 4.4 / 4.5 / 4.39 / 6.82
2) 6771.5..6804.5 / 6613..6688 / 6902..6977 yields 6.0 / 4.54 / 4.62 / 6.86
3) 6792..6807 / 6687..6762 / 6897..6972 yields 2.2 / 4.6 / 4.61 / 6.9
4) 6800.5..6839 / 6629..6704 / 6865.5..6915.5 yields 4.0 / 4.57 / 4.57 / 5.34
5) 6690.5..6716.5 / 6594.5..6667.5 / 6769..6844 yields -0.5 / 4.47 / 4.61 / 4.61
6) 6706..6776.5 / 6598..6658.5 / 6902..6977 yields 10.0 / 4.52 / 4.6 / 6.86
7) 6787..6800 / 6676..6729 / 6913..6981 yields 1.8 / 4.61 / 4.66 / 6.74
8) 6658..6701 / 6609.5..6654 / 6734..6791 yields 0.9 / 4.56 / 4.48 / 4.6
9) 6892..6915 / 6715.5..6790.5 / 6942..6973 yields -0.5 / 4.62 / 5.97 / 6.26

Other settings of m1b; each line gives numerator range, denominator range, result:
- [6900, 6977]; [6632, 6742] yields 1.48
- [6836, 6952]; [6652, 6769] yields 1.34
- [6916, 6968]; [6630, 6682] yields 1.60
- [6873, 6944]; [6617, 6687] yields 1.44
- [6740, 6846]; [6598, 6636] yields 1.05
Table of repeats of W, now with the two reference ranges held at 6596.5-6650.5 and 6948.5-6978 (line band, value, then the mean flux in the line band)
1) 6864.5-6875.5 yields 0.4 angstrom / 4.71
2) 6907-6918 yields -3.5 angstrom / 6.54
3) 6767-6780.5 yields 0.4 angstrom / 4.59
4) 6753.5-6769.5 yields 0.3 angstrom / 4.62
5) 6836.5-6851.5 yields 0.5 angstrom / 4.68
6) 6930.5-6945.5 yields -4.8 angstrom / 6.61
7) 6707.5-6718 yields 0.1 angstrom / 4.59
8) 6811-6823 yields 0.4 angstrom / 4.62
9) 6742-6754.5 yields 0.4 angstrom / 4.53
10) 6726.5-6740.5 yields -0.1 angstrom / 4.69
